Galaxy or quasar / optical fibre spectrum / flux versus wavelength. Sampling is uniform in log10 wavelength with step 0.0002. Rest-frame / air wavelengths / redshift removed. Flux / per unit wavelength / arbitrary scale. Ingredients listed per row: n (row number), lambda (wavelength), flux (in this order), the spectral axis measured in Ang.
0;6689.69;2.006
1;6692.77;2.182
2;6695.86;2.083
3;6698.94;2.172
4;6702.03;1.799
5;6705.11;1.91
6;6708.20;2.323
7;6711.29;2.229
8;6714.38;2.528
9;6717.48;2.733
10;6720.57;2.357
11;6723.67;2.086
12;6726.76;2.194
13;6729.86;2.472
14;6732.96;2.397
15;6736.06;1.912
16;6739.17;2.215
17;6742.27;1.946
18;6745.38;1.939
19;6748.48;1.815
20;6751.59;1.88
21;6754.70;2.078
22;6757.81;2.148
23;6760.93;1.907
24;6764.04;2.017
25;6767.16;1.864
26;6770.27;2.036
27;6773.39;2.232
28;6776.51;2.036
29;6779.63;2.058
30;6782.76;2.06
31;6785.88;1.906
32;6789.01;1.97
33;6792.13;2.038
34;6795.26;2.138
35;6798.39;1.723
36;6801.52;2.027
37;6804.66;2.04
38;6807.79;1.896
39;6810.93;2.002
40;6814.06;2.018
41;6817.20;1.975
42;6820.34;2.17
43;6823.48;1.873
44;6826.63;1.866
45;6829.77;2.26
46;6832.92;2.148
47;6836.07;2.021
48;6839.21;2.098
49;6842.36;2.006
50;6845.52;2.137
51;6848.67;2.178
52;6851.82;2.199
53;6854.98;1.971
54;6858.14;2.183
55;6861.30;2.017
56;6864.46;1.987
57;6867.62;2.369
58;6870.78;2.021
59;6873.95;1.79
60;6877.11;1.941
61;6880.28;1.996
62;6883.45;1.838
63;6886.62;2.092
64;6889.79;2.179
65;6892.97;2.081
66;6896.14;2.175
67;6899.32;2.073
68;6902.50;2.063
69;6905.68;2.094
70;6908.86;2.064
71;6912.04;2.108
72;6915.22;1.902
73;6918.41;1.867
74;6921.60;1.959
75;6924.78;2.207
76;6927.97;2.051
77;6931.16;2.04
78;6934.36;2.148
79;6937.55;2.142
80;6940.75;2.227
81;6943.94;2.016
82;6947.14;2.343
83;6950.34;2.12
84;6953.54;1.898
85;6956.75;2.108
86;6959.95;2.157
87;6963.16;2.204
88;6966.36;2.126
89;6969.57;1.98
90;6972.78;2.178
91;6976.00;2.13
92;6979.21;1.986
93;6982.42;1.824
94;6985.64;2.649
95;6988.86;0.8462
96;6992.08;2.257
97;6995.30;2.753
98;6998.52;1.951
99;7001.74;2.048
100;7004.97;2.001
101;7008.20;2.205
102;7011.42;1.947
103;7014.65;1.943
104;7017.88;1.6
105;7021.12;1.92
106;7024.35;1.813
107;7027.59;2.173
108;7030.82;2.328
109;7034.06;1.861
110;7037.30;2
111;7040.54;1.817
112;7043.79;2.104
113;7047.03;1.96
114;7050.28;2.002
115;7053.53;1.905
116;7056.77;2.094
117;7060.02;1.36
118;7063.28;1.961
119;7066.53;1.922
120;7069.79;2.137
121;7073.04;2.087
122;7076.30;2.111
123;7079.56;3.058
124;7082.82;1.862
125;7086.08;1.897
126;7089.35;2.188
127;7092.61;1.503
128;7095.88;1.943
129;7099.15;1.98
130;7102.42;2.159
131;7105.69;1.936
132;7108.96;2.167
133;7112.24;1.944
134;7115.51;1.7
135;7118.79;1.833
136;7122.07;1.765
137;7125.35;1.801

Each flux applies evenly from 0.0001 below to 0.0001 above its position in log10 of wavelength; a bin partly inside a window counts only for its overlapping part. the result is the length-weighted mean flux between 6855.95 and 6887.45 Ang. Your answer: 2.02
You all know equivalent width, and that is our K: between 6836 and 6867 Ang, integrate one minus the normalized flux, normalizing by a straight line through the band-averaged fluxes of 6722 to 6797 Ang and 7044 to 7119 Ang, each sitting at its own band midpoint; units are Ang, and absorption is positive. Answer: -0.82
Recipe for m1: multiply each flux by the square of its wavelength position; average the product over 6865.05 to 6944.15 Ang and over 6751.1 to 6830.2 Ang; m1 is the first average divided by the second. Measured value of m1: 1.1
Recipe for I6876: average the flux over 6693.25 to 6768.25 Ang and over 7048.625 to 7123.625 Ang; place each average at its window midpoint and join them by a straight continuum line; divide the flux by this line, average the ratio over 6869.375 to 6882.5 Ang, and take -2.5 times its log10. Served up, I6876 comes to 0.074 mag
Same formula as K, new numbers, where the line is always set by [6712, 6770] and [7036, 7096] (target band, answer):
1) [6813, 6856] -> 0.6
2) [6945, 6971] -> -0.9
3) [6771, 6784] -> 0.2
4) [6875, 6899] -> 0.4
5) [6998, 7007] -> 0.0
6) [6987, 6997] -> 0.3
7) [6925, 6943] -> -0.6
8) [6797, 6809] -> 1.1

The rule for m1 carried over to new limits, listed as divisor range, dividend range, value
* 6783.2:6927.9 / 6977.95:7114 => 1.04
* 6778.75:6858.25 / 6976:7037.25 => 1.04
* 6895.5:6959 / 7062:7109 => 1.04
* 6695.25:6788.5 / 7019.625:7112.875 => 1.05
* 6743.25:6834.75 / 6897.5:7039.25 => 1.08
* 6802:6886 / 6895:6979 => 1.05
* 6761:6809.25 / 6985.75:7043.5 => 1.06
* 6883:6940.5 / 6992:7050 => 1.01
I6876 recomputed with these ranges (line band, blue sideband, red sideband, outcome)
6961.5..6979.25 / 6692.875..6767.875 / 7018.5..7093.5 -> -0.039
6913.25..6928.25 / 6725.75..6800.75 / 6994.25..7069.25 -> 0.005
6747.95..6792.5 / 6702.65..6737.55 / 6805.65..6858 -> 0.088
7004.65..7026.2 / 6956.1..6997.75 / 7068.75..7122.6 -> 0.082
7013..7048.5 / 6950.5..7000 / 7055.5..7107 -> 0.046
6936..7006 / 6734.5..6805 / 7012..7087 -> -0.049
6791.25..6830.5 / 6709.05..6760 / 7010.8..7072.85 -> 0.066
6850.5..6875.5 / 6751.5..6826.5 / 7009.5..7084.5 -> -0.034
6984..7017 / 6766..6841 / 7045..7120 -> -0.028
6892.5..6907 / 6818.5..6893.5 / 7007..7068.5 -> -0.036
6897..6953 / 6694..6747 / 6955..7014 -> 0.009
